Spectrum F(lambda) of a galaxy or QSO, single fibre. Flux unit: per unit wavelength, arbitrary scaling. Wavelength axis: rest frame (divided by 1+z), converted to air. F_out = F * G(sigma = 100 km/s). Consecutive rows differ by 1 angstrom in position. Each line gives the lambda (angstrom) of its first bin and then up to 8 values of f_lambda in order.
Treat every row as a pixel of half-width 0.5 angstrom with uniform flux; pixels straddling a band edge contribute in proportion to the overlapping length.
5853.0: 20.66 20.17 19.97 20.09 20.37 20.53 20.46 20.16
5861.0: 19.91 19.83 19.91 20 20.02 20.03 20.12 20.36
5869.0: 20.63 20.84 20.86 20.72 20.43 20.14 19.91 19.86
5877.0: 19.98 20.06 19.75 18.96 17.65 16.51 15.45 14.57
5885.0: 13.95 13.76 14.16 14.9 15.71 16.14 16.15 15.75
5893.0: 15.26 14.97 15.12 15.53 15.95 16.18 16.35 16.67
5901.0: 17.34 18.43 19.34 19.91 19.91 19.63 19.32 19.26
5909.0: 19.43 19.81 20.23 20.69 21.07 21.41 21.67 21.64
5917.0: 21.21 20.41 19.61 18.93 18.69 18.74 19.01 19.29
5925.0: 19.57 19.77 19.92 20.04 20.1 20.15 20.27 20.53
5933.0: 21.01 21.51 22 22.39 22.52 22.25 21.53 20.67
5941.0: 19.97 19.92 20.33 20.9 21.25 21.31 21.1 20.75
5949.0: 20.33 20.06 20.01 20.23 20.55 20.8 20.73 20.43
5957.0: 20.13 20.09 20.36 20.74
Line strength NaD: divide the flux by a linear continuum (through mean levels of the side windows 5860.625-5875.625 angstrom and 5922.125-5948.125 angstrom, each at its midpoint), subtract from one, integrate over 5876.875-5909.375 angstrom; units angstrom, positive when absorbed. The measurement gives 5.4 angstrom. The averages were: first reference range 20.2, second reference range 20.7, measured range 17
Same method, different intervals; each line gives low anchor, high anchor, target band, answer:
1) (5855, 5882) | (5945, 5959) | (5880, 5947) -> 4.7 angstrom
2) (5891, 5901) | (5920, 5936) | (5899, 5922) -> -2.5 angstrom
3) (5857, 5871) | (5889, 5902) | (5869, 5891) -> 0.4 angstrom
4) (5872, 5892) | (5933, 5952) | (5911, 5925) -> -0.5 angstrom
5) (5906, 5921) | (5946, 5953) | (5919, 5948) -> -0.1 angstrom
